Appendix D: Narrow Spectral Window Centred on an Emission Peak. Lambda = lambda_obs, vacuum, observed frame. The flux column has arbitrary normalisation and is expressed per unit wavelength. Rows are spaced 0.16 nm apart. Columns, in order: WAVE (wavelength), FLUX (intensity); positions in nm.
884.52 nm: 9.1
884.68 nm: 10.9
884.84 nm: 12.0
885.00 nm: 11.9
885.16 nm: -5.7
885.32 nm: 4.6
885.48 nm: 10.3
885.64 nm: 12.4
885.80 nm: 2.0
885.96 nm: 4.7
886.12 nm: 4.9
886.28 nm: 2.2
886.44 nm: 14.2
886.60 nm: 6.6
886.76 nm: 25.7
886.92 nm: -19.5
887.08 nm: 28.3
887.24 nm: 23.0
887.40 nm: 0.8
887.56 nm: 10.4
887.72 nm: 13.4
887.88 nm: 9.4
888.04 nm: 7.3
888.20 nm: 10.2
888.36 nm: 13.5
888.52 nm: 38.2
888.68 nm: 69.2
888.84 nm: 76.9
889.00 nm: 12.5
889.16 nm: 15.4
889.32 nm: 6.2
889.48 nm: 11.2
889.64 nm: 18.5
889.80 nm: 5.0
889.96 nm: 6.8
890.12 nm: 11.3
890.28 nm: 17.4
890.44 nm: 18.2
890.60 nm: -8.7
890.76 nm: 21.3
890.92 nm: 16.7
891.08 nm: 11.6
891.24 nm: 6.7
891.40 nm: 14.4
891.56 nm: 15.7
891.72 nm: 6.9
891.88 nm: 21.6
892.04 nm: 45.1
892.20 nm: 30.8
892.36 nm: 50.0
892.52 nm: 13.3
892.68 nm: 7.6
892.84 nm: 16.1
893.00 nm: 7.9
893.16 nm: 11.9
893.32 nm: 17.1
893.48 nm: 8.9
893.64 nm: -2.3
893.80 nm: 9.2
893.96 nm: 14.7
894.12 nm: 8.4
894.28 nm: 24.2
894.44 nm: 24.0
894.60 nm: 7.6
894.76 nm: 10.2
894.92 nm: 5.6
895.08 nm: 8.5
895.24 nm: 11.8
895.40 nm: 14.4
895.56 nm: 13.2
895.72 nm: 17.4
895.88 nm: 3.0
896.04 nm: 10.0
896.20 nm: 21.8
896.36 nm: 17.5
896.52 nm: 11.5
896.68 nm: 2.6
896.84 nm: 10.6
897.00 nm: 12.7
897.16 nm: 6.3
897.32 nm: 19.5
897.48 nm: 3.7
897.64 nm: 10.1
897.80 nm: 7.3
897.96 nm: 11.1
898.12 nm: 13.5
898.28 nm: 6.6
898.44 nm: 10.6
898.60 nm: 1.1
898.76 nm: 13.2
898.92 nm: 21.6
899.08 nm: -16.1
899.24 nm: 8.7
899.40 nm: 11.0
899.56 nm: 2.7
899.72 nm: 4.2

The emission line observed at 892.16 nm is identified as Mg II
